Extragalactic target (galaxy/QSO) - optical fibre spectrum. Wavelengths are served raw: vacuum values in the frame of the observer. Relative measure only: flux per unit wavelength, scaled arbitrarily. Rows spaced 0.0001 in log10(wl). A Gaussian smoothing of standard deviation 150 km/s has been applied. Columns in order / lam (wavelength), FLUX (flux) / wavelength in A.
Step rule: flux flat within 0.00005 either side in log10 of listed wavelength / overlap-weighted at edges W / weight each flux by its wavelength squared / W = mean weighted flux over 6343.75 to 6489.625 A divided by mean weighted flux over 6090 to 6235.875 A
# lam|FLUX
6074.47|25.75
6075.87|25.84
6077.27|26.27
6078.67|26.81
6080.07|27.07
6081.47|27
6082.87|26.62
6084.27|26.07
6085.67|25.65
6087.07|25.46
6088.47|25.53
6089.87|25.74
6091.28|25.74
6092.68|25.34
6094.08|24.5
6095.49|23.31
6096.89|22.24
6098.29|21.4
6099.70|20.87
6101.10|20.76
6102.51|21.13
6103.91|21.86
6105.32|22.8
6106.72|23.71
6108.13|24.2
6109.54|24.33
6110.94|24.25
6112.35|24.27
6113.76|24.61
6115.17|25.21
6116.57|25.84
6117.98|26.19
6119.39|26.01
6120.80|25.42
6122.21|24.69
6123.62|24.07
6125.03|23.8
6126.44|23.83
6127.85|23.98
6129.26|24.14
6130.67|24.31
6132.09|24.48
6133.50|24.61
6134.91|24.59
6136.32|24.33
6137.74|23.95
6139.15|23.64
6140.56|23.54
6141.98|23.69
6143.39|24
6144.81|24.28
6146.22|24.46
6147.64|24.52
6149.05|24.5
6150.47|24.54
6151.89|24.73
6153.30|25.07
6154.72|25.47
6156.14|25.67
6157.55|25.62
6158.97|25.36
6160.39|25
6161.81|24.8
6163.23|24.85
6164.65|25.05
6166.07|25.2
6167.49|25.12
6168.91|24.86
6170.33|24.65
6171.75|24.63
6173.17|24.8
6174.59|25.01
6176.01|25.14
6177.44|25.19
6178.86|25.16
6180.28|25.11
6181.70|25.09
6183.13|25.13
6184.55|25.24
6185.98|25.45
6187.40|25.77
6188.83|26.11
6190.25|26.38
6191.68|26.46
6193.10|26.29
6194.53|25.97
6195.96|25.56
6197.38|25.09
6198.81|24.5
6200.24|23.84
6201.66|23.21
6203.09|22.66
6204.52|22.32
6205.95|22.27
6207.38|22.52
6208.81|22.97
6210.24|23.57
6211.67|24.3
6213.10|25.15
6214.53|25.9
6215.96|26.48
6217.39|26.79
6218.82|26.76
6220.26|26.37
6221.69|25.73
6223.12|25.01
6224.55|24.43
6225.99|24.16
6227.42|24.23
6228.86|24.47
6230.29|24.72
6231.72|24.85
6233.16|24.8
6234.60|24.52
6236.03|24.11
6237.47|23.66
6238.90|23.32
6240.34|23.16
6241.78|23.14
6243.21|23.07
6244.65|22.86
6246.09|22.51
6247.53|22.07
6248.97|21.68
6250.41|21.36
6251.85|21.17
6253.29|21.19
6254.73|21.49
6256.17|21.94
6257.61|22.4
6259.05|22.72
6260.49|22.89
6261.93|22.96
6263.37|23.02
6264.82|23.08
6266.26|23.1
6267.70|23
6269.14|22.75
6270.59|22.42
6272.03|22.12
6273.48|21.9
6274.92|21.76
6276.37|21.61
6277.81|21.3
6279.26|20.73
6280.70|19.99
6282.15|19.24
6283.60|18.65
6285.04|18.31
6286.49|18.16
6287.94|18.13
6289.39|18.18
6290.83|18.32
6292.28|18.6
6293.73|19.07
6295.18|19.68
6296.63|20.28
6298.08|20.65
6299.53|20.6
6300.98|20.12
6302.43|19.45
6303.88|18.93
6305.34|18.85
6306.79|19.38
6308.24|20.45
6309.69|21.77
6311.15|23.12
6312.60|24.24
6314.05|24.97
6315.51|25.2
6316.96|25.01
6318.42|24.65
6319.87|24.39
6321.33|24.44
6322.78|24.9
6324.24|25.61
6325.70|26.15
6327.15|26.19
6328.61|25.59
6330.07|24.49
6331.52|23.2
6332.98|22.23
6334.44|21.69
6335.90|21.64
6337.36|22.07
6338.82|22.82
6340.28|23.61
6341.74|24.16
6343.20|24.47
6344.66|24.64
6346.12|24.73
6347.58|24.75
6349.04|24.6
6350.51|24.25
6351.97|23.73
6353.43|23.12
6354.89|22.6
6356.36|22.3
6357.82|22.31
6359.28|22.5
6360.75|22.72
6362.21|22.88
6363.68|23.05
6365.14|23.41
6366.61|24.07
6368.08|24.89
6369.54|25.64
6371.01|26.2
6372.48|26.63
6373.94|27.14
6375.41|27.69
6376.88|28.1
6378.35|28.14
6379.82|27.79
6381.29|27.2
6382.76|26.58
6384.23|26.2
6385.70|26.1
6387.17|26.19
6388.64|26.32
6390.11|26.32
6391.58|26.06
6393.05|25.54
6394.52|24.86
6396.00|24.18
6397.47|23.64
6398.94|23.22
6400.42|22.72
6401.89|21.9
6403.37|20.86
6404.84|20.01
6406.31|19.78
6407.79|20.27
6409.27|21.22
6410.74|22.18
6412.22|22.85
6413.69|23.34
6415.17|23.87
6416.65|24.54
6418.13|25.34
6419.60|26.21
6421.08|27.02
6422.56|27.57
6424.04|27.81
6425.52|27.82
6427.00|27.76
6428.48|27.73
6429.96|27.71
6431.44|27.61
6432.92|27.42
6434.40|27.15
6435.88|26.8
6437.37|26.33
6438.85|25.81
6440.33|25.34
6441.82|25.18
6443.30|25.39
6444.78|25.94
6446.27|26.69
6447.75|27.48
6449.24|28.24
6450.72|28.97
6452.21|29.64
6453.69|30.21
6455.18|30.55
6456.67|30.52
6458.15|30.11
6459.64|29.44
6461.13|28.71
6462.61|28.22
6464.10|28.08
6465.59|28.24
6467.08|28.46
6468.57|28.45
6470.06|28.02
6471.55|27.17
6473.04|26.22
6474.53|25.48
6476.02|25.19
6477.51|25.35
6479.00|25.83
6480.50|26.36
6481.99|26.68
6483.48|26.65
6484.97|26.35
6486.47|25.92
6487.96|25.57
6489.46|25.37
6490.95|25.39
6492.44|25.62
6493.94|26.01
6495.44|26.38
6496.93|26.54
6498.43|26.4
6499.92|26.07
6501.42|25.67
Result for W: 1.1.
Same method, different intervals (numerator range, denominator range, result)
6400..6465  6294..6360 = 1.18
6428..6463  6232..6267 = 1.30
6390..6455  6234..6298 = 1.24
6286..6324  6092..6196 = 0.91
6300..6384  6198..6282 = 1.06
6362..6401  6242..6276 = 1.19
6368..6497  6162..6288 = 1.19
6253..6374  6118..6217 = 0.95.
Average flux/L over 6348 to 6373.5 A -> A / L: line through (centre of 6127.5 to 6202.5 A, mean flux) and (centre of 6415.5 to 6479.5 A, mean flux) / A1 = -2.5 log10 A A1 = 0.118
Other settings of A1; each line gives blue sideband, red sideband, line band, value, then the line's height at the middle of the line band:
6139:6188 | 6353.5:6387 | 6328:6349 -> 0.07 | 25.1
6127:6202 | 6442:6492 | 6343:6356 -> 0.10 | 26.4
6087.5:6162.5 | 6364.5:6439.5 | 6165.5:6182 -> -0.02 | 24.4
